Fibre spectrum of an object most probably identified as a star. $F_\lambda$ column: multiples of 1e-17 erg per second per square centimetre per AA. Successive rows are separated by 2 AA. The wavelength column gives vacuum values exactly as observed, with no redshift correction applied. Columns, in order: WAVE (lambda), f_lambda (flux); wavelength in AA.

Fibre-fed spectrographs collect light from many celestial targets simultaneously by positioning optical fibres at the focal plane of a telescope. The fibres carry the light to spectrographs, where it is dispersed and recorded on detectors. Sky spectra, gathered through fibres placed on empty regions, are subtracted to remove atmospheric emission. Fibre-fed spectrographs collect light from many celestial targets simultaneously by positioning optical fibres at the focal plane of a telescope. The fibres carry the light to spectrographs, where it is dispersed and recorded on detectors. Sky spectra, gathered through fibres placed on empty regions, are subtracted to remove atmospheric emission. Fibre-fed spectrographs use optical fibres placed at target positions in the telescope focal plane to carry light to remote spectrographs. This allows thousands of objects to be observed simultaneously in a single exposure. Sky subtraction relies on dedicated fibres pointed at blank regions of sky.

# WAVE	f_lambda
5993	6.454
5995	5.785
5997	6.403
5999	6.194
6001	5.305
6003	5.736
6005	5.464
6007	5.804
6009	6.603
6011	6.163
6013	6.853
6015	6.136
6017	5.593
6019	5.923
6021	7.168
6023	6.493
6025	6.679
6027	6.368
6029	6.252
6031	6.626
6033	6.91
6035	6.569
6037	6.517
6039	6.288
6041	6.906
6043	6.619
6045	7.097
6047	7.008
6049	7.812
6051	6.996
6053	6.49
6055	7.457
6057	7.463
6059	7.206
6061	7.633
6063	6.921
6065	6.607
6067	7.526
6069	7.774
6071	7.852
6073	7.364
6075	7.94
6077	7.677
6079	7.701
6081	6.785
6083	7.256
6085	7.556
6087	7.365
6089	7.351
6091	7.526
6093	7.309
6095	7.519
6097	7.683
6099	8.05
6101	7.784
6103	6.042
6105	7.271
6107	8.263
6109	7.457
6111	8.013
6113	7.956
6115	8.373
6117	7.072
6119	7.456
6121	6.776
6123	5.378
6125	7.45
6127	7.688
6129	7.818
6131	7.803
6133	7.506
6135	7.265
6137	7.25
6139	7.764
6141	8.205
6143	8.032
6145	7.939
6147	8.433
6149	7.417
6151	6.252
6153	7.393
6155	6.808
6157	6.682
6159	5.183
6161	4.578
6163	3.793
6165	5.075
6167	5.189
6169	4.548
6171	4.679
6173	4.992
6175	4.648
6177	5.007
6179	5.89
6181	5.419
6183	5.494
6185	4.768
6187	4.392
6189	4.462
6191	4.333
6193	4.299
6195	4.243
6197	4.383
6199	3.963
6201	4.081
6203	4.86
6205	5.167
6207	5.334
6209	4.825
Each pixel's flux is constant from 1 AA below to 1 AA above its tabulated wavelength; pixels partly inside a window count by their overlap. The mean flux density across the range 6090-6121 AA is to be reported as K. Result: 7.56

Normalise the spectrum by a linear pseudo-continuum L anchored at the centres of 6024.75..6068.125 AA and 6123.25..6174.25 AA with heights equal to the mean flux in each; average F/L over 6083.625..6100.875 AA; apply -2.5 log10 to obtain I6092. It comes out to -0.12 mag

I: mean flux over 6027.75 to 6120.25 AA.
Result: 7.29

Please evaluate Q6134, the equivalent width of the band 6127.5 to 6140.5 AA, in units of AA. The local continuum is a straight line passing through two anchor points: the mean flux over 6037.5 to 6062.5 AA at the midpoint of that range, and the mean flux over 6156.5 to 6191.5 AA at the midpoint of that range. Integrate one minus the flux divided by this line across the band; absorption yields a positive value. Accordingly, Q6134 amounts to -4.6 AA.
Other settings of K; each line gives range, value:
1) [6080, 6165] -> 7.2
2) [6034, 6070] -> 7.05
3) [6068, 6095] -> 7.5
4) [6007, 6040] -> 6.43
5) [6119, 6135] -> 7.22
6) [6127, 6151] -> 7.7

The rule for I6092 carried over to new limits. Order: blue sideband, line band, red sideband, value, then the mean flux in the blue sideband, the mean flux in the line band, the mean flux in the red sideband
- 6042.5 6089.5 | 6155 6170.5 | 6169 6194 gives 0.03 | 7.32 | 5.11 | 4.85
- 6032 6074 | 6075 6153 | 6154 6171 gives -0.24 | 7.1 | 7.49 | 5.2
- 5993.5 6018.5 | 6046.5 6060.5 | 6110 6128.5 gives -0.10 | 6.01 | 7.23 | 7.36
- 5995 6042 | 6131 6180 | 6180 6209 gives -0.24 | 6.29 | 6.3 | 4.66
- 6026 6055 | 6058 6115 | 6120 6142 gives -0.06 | 6.77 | 7.49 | 7.35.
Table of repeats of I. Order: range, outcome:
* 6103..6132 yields 7.43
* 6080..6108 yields 7.41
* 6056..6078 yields 7.45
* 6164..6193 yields 4.9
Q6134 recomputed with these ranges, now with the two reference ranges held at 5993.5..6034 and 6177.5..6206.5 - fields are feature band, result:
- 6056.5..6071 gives -3.8 AA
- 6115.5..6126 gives -3.1 AA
